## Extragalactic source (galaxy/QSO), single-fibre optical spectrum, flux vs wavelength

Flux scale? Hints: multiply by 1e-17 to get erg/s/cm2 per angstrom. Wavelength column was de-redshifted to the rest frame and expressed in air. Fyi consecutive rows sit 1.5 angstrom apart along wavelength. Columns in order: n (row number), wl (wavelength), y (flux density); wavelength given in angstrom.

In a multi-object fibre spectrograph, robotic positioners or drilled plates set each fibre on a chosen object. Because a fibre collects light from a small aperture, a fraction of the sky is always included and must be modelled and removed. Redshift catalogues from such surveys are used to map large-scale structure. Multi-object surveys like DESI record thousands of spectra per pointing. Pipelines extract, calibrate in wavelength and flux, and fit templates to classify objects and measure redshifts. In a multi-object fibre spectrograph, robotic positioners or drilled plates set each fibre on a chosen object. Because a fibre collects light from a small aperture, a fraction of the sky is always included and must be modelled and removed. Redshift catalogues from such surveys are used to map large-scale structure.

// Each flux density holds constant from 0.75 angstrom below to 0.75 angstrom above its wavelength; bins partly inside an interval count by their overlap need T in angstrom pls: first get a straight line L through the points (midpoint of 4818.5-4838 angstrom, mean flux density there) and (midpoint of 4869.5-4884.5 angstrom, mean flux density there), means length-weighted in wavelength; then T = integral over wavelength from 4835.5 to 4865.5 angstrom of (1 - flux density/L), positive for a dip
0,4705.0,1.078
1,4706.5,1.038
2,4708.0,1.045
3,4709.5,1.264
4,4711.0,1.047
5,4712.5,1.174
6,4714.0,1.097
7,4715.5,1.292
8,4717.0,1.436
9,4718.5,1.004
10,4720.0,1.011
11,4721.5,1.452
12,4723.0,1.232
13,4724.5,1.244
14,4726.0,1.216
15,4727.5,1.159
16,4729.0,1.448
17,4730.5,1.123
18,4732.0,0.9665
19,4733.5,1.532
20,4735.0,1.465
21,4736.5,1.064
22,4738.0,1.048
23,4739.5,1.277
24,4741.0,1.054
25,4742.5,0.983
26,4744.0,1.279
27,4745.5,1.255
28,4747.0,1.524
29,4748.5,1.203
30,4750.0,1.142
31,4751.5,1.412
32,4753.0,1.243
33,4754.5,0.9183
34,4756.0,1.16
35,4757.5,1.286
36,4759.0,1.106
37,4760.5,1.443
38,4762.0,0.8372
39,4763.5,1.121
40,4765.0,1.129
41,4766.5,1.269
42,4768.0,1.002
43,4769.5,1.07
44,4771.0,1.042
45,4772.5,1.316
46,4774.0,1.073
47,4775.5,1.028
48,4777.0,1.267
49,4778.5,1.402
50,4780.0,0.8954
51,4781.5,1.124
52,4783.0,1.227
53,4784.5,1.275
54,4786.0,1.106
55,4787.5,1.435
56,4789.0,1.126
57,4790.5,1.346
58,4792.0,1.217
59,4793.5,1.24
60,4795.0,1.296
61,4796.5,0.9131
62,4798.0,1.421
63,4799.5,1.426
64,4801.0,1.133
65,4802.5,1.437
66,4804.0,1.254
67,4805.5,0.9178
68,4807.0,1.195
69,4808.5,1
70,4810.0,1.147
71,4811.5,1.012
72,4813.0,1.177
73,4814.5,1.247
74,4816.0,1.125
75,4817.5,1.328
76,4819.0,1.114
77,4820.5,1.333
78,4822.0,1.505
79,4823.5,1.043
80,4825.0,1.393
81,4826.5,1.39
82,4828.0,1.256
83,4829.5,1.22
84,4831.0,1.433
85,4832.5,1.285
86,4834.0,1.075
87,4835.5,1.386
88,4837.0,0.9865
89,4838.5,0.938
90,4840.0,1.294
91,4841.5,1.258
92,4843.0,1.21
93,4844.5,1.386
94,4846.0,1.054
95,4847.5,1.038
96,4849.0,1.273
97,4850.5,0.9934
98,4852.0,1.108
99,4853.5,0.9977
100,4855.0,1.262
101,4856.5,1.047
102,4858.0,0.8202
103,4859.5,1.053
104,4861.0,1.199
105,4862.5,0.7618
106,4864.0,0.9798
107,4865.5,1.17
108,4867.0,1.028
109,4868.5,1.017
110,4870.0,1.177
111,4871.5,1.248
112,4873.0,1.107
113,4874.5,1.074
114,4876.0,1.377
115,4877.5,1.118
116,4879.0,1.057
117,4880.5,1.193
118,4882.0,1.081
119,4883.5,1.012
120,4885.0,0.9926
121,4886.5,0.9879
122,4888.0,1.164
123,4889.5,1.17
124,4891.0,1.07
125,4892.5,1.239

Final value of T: 2.7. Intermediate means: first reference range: 1.26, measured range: 1.1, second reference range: 1.14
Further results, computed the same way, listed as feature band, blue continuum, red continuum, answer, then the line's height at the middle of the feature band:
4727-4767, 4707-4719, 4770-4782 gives -1.60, 1.16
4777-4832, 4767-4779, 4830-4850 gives -2.56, 1.17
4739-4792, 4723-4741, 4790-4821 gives 1.37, 1.21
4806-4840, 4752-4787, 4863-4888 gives -2.55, 1.12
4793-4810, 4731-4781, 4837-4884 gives -0.81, 1.15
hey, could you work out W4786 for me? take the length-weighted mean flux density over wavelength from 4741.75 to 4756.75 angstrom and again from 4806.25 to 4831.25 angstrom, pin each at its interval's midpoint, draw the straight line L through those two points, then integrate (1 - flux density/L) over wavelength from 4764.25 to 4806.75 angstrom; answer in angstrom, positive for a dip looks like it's 0.9 angstrom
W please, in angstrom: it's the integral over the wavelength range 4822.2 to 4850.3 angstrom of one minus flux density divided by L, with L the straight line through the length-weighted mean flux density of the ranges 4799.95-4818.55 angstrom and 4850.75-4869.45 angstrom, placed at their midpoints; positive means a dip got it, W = -3.1 angstrom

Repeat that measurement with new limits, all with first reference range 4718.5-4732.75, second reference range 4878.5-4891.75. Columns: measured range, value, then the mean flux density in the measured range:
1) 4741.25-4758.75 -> -0.49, 1.21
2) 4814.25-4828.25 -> -1.84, 1.27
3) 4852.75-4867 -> 0.87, 1.03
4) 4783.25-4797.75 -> -0.95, 1.22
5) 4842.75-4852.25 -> -0.37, 1.15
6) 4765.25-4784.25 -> 0.23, 1.15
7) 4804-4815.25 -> 0.25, 1.11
